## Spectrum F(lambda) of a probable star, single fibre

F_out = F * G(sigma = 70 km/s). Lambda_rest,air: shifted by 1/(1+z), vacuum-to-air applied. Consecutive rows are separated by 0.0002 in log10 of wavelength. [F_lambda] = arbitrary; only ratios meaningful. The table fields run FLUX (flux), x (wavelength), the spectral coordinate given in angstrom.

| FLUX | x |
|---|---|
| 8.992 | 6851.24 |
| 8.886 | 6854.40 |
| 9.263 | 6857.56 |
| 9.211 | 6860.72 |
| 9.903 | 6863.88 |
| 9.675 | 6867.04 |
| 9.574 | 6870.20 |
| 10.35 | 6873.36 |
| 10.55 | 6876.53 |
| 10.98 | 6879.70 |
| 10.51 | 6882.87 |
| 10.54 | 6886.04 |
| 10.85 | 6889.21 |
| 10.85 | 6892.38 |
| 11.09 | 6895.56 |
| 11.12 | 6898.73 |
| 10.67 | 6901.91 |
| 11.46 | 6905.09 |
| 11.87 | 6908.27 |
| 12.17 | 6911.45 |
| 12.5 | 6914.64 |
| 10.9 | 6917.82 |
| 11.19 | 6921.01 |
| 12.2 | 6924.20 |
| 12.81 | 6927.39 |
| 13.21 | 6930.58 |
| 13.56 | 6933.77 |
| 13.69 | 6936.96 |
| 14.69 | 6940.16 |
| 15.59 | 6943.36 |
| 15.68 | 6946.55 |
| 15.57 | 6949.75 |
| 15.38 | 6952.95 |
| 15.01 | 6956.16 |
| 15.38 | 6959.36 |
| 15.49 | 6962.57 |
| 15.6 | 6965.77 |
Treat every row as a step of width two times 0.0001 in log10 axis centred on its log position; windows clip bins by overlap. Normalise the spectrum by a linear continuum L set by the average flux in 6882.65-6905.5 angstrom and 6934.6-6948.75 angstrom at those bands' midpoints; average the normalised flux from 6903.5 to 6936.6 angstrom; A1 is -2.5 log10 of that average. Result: 0.07 mag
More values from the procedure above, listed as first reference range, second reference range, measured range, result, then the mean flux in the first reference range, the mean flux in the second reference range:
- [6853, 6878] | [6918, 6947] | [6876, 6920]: 0.03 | 9.68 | 13.4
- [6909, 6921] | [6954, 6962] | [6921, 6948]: -0.03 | 11.8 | 15.2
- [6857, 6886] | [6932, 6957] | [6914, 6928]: 0.13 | 10.1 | 14.9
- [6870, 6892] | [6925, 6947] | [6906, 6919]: 0.06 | 10.6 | 14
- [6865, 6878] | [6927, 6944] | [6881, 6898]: 0.03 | 10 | 13.9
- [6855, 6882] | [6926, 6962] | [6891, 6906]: 0.07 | 9.92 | 14.6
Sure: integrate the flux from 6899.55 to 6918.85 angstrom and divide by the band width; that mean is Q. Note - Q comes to 11.6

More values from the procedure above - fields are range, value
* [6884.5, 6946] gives 12.2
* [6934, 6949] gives 14.8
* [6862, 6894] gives 10.4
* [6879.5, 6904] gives 10.8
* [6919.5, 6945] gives 13.4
